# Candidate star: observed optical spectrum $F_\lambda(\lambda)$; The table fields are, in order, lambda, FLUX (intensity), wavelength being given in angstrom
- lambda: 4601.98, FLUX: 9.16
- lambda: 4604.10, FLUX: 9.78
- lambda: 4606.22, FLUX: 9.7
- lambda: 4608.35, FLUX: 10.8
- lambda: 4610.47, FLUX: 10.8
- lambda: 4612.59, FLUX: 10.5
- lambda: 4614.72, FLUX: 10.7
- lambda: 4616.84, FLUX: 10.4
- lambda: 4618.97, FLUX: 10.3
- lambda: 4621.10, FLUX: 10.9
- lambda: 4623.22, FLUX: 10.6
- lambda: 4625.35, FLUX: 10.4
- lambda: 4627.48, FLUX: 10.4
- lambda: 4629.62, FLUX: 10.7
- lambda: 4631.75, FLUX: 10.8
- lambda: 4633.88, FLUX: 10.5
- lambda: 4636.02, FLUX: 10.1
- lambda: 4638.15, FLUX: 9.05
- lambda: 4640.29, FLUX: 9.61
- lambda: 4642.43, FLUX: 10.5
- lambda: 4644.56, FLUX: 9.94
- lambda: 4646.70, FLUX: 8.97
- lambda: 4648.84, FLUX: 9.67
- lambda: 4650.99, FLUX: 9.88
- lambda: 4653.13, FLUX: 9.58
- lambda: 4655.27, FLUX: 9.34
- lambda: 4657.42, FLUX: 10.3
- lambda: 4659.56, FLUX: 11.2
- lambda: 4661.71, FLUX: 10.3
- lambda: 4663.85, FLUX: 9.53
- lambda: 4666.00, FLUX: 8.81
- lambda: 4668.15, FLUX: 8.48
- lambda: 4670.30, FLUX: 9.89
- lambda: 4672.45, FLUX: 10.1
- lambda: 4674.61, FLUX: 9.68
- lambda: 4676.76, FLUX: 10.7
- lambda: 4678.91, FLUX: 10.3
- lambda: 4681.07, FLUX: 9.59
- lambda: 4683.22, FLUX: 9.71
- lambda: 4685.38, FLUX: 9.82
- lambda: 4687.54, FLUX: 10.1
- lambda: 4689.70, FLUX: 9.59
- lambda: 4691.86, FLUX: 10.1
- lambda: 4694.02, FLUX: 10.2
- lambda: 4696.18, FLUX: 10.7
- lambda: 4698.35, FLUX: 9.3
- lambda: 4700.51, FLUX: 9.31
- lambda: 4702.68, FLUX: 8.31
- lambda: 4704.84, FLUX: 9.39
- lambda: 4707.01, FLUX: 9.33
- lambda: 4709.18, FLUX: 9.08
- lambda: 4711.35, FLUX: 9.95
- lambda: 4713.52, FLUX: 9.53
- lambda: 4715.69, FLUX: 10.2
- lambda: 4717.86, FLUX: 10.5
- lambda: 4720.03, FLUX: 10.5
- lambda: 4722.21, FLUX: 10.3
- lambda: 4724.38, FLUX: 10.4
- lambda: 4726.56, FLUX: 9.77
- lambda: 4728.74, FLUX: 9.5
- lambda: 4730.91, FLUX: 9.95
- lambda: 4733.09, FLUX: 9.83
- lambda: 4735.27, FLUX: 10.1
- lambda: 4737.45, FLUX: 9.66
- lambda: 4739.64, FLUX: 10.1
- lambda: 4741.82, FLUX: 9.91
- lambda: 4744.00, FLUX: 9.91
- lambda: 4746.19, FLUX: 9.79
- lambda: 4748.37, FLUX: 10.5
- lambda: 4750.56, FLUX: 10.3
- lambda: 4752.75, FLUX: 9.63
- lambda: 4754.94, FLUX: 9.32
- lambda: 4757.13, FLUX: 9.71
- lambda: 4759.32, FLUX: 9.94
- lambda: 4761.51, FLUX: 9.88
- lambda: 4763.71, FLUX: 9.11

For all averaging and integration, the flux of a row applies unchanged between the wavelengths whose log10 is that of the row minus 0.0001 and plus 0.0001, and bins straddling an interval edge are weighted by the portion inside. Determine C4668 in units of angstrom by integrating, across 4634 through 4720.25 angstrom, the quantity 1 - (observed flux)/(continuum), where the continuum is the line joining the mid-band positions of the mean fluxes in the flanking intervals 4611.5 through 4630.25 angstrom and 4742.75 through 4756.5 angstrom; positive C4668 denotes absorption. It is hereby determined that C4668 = 4.0 angstrom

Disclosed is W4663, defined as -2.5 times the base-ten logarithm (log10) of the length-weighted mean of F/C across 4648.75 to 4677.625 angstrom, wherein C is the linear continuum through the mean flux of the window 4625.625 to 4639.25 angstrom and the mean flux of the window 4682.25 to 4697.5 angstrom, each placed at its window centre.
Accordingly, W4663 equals 0.03 mag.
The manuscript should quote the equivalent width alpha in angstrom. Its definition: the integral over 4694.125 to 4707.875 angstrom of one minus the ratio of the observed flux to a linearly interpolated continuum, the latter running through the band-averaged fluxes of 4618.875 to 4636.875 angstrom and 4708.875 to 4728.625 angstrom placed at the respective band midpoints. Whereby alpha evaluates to 0.9 angstrom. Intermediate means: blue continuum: 10.5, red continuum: 10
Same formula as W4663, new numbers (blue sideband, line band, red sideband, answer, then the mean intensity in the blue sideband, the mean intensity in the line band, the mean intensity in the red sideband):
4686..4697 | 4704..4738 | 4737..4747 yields 0.011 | 10.1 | 9.88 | 9.88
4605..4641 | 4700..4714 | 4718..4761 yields 0.092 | 10.4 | 9.26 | 9.97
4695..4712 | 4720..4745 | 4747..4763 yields -0.033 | 9.41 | 9.97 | 9.87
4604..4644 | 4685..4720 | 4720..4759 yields 0.037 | 10.4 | 9.73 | 9.94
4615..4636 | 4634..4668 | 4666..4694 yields 0.047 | 10.5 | 9.77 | 9.81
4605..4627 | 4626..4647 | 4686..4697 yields 0.031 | 10.5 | 10.1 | 10.1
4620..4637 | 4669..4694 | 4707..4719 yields 0.014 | 10.6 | 9.96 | 9.81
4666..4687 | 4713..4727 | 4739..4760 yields -0.040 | 9.76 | 10.2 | 9.91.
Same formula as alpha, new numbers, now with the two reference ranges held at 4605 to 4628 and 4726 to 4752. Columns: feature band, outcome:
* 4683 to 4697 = 0.2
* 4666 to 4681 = 0.7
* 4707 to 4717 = 0.4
